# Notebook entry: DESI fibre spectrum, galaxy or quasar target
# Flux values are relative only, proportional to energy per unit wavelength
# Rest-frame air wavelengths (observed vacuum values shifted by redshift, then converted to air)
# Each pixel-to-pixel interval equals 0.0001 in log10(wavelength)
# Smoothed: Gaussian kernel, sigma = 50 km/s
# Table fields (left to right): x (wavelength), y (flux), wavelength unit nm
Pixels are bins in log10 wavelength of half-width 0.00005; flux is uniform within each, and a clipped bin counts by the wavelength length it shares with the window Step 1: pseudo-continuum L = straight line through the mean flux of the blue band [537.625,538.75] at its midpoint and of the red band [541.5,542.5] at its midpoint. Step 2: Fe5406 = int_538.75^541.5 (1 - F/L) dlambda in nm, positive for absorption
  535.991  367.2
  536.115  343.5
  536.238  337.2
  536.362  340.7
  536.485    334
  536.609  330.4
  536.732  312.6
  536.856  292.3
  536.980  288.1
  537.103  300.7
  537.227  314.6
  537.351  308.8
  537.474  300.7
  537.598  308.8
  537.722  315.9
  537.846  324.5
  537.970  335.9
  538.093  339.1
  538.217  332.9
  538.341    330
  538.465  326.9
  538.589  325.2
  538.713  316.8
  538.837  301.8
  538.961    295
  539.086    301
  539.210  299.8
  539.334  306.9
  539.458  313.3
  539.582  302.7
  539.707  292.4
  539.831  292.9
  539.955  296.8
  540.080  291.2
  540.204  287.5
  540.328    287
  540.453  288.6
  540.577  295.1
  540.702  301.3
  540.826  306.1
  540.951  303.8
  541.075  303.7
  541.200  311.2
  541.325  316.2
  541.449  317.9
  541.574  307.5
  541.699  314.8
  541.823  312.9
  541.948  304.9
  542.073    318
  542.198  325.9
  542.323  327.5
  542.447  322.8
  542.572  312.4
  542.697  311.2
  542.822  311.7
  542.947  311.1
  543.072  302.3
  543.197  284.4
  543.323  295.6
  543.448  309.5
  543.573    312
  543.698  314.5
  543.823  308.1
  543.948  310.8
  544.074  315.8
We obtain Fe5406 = 0.18 nm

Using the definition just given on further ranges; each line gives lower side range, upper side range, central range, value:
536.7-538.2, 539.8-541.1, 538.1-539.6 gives -0.045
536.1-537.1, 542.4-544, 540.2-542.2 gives 0.037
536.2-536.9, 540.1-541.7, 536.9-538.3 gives 0.017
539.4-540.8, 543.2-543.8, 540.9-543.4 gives -0.077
